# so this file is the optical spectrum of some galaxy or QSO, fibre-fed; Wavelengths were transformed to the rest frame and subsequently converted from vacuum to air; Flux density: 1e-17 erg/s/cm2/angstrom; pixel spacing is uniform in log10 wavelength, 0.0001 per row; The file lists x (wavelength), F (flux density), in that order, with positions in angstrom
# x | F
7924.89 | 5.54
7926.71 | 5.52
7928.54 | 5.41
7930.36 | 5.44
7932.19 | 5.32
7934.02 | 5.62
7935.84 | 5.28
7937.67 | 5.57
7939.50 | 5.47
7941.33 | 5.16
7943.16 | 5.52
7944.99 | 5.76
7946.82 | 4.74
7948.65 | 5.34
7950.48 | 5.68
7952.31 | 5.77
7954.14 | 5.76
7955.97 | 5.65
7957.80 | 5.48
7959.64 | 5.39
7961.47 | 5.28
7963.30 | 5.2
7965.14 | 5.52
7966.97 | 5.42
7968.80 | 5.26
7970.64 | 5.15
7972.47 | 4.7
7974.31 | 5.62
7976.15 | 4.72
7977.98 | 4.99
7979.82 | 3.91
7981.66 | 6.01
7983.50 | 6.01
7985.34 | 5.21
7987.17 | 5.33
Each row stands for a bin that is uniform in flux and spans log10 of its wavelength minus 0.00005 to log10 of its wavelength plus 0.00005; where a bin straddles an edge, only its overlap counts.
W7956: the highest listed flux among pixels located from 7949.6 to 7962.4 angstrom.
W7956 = 5.77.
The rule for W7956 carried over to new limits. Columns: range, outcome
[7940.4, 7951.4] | 5.76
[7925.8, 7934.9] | 5.62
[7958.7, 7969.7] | 5.52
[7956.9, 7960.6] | 5.48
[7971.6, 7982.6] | 6.01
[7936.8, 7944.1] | 5.57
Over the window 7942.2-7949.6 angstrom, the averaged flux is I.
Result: 5.34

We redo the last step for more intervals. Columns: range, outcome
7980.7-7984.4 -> 5.98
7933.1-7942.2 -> 5.42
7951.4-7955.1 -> 5.77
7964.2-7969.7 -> 5.4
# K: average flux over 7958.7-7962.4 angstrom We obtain 5.33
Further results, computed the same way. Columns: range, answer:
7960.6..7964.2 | 5.24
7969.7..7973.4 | 4.92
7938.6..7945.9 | 5.47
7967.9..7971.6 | 5.2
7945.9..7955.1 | 5.46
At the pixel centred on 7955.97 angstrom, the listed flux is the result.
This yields 5.65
